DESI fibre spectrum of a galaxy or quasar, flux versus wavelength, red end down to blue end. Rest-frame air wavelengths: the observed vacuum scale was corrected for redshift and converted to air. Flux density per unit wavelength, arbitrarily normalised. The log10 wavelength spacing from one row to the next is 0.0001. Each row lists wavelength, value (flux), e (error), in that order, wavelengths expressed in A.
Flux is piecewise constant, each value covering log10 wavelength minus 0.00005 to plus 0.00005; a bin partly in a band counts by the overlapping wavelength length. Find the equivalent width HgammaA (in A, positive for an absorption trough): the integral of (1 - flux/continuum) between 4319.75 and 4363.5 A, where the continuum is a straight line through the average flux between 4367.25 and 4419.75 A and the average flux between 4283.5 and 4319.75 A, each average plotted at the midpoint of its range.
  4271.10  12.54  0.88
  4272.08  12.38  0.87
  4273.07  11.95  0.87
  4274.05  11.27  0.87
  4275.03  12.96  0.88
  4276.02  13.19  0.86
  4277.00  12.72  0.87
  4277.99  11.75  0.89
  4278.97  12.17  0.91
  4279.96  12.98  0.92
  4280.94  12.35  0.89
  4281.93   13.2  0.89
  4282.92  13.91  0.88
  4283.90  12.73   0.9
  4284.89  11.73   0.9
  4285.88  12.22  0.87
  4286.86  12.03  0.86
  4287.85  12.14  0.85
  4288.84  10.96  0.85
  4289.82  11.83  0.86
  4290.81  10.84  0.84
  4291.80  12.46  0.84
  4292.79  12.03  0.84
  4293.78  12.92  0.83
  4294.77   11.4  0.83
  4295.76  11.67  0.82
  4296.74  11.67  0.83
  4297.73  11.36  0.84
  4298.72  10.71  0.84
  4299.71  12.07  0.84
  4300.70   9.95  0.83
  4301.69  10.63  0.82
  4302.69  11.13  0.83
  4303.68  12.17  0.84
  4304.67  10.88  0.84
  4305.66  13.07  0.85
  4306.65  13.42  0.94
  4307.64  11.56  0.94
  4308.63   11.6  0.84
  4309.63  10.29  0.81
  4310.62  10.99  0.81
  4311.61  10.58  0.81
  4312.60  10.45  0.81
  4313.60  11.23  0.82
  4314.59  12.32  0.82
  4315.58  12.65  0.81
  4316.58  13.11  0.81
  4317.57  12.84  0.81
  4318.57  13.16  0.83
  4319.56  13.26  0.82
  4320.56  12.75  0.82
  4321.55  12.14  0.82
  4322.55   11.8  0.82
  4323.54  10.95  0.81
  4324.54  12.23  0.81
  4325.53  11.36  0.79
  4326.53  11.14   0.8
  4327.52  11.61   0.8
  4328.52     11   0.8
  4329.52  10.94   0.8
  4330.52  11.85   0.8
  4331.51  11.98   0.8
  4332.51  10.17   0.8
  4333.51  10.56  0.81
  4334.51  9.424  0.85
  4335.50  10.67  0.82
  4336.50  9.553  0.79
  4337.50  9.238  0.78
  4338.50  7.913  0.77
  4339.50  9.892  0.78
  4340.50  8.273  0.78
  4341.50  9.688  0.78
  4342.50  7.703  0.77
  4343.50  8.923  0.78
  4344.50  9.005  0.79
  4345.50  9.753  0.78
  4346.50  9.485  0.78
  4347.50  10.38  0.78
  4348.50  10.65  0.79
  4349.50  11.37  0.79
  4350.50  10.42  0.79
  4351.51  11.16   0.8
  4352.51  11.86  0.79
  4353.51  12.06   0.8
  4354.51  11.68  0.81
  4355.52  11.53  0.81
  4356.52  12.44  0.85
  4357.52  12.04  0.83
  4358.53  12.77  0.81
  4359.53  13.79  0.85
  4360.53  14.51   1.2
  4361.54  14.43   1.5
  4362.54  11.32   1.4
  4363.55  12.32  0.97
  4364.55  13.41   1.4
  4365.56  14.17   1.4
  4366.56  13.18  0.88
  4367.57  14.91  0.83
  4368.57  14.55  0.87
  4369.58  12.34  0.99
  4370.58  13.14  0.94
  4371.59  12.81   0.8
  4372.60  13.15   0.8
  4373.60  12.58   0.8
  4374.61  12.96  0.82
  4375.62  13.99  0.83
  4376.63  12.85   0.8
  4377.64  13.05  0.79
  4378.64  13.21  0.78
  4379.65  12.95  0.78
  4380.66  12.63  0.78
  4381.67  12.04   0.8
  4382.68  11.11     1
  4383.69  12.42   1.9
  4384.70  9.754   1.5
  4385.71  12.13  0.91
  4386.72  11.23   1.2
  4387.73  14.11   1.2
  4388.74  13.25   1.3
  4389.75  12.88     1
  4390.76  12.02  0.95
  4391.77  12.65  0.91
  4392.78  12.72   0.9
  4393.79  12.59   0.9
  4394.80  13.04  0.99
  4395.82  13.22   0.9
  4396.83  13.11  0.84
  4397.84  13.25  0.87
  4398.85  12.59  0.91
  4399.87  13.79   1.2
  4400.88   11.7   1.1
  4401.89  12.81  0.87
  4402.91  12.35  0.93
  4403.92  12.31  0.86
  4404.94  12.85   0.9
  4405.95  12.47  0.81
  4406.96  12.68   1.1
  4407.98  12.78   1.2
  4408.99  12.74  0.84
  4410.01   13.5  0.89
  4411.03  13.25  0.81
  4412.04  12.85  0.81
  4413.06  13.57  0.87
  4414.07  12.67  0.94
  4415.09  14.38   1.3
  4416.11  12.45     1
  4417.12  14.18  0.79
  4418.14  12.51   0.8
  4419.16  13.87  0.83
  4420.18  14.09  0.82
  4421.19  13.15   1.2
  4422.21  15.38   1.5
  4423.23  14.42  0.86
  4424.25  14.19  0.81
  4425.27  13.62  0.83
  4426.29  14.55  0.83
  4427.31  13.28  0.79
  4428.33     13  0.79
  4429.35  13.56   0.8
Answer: 4.4 A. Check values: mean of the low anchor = 11.8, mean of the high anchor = 12.9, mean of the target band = 11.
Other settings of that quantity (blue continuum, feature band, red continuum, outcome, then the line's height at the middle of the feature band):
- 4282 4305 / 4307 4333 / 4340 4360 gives -1.0 A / 11.3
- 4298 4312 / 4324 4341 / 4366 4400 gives 2.0 A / 11.9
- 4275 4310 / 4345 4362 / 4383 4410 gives 0.8 A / 12.3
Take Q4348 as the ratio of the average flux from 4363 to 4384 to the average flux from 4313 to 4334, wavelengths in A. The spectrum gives 1.10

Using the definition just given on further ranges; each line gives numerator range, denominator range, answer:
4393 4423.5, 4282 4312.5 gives 1.12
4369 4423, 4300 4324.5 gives 1.09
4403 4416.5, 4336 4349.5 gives 1.39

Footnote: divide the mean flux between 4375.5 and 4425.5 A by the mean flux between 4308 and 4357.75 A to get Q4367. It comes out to 1.18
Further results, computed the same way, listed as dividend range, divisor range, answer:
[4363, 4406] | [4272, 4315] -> 1.08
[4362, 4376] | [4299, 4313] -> 1.16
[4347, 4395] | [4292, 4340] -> 1.10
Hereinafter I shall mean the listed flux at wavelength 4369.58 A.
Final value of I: 12.34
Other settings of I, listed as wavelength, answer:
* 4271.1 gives 12.54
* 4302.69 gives 11.13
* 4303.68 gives 12.17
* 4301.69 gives 10.63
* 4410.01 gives 13.5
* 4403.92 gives 12.31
